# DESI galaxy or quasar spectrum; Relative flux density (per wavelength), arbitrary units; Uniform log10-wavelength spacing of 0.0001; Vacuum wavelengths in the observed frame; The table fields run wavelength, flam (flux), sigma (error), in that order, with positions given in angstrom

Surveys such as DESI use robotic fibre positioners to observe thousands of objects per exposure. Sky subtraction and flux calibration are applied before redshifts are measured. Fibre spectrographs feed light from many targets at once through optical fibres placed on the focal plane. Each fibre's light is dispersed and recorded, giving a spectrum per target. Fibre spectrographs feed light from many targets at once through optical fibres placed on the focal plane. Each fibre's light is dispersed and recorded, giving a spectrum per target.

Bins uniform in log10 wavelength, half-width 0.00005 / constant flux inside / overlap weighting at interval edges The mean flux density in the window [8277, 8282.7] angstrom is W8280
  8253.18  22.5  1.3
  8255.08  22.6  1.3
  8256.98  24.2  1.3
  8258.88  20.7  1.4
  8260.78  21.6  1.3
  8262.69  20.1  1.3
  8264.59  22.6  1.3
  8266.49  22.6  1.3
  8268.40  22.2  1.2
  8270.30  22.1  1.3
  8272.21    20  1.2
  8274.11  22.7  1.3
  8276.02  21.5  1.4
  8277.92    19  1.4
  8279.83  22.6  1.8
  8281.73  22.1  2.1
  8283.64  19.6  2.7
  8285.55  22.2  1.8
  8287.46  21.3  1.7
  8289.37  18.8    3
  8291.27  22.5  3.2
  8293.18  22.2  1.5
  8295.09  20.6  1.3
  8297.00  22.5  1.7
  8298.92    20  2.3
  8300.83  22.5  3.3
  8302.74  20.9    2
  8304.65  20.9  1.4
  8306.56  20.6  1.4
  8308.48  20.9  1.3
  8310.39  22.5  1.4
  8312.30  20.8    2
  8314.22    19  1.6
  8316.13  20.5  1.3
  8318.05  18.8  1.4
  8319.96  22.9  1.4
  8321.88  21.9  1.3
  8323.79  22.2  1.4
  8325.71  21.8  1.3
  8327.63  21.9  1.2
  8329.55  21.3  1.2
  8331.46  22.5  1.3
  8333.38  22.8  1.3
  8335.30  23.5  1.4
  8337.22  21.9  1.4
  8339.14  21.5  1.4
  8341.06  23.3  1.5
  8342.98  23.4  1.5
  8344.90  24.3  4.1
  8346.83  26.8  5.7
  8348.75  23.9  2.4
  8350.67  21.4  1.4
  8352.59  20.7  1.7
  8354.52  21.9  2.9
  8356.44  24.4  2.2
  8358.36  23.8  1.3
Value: 21.2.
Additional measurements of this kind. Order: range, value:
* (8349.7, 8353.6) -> 21.1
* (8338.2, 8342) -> 22.4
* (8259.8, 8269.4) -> 21.8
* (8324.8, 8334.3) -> 22.1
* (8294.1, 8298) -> 21.5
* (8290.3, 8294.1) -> 22.4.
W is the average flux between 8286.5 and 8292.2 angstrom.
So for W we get 20.9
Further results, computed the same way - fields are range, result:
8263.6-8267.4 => 22.6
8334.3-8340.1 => 22.3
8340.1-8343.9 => 23.4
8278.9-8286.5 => 21.6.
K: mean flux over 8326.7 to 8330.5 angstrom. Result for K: 21.6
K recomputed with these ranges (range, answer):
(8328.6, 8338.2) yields 22.4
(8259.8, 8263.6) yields 20.8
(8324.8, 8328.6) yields 21.8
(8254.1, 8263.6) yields 21.8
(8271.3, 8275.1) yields 21.4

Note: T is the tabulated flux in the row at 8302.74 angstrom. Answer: 20.9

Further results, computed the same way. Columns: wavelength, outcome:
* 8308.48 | 20.9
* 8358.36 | 23.8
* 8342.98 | 23.4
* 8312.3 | 20.8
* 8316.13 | 20.5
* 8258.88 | 20.7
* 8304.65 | 20.9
